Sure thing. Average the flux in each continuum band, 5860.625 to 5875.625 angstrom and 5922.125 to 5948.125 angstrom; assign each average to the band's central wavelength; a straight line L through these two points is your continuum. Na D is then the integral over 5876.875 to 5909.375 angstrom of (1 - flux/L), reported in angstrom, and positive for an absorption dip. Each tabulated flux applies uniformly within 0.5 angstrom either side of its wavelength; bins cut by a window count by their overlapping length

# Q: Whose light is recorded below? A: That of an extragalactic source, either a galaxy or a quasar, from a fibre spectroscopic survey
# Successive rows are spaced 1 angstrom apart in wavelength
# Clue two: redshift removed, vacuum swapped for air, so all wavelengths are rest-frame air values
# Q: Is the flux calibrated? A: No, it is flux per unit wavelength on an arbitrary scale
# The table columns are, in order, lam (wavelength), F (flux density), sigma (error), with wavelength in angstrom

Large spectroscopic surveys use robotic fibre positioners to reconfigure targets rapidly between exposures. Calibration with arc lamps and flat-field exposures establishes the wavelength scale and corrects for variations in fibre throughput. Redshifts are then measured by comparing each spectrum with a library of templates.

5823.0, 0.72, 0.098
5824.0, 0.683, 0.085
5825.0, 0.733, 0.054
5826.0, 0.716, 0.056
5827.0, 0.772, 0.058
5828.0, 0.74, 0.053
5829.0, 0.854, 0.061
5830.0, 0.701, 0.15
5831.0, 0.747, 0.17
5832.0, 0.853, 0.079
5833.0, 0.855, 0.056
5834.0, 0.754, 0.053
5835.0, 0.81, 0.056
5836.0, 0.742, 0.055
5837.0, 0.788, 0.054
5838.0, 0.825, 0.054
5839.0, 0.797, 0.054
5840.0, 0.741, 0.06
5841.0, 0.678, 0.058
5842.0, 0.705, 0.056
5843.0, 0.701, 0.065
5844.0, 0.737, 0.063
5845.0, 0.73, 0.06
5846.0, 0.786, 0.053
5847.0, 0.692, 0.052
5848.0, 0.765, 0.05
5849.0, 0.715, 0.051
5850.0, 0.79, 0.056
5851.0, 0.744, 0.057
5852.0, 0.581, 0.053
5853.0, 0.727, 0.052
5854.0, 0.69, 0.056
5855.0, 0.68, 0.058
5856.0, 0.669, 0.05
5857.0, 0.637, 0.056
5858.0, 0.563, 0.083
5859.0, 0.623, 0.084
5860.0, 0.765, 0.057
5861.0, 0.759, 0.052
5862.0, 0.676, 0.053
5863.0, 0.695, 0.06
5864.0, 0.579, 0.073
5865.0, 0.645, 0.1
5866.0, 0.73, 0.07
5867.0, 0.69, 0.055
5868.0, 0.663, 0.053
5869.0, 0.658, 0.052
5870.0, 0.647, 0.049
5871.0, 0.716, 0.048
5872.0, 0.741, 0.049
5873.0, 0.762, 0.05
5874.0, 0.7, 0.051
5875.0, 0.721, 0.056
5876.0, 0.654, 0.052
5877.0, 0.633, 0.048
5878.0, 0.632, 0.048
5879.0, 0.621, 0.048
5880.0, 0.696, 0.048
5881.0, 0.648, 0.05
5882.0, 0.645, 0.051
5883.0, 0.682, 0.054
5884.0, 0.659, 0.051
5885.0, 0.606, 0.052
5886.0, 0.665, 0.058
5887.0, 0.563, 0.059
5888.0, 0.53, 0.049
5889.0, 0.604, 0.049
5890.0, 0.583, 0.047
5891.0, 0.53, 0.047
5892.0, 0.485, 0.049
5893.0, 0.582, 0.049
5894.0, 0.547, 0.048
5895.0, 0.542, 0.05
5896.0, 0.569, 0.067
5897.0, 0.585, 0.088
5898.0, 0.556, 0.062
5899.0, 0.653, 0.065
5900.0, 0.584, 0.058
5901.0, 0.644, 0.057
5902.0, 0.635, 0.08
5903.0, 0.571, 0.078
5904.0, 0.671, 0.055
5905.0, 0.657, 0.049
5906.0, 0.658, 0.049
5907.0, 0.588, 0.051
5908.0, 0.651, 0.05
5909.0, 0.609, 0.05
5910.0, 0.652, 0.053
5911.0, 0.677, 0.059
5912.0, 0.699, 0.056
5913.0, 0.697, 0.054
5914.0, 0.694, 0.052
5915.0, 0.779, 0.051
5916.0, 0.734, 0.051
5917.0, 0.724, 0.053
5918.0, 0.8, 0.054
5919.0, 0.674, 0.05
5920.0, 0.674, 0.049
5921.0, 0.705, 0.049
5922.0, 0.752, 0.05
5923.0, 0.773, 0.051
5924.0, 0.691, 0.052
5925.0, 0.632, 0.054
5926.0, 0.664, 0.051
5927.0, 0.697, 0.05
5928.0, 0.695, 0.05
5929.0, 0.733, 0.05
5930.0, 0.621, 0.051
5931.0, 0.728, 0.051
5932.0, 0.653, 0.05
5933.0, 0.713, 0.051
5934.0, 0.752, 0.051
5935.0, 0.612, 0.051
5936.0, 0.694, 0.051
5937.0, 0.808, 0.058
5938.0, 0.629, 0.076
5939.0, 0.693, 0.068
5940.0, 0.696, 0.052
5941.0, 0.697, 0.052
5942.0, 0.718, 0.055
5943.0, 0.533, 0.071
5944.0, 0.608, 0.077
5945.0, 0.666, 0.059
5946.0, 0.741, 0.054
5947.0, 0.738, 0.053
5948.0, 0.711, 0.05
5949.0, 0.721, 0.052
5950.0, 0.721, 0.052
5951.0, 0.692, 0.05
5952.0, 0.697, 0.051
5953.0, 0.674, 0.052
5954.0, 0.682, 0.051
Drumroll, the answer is 3.9 angstrom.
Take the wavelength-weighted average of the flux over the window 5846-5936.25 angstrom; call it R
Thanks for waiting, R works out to 0.664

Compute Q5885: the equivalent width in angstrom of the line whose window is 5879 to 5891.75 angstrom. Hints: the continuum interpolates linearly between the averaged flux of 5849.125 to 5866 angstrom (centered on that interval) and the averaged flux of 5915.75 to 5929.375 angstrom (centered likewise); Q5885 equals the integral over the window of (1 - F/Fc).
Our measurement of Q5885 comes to 1.4 angstrom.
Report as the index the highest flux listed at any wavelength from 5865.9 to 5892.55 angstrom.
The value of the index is 0.762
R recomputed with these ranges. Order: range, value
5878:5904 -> 0.601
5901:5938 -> 0.687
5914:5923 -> 0.731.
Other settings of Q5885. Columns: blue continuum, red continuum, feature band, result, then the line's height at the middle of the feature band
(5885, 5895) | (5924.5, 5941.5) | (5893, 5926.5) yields -1.83 angstrom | 0.623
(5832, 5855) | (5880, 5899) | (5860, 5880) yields -0.79 angstrom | 0.657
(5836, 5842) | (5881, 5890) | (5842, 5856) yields 0.24 angstrom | 0.729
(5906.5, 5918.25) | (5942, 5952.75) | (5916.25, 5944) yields -0.27 angstrom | 0.687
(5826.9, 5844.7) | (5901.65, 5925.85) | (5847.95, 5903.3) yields 5.97 angstrom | 0.724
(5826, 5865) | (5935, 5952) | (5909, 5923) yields -0.22 angstrom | 0.7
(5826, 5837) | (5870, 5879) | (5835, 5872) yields 1.40 angstrom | 0.733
